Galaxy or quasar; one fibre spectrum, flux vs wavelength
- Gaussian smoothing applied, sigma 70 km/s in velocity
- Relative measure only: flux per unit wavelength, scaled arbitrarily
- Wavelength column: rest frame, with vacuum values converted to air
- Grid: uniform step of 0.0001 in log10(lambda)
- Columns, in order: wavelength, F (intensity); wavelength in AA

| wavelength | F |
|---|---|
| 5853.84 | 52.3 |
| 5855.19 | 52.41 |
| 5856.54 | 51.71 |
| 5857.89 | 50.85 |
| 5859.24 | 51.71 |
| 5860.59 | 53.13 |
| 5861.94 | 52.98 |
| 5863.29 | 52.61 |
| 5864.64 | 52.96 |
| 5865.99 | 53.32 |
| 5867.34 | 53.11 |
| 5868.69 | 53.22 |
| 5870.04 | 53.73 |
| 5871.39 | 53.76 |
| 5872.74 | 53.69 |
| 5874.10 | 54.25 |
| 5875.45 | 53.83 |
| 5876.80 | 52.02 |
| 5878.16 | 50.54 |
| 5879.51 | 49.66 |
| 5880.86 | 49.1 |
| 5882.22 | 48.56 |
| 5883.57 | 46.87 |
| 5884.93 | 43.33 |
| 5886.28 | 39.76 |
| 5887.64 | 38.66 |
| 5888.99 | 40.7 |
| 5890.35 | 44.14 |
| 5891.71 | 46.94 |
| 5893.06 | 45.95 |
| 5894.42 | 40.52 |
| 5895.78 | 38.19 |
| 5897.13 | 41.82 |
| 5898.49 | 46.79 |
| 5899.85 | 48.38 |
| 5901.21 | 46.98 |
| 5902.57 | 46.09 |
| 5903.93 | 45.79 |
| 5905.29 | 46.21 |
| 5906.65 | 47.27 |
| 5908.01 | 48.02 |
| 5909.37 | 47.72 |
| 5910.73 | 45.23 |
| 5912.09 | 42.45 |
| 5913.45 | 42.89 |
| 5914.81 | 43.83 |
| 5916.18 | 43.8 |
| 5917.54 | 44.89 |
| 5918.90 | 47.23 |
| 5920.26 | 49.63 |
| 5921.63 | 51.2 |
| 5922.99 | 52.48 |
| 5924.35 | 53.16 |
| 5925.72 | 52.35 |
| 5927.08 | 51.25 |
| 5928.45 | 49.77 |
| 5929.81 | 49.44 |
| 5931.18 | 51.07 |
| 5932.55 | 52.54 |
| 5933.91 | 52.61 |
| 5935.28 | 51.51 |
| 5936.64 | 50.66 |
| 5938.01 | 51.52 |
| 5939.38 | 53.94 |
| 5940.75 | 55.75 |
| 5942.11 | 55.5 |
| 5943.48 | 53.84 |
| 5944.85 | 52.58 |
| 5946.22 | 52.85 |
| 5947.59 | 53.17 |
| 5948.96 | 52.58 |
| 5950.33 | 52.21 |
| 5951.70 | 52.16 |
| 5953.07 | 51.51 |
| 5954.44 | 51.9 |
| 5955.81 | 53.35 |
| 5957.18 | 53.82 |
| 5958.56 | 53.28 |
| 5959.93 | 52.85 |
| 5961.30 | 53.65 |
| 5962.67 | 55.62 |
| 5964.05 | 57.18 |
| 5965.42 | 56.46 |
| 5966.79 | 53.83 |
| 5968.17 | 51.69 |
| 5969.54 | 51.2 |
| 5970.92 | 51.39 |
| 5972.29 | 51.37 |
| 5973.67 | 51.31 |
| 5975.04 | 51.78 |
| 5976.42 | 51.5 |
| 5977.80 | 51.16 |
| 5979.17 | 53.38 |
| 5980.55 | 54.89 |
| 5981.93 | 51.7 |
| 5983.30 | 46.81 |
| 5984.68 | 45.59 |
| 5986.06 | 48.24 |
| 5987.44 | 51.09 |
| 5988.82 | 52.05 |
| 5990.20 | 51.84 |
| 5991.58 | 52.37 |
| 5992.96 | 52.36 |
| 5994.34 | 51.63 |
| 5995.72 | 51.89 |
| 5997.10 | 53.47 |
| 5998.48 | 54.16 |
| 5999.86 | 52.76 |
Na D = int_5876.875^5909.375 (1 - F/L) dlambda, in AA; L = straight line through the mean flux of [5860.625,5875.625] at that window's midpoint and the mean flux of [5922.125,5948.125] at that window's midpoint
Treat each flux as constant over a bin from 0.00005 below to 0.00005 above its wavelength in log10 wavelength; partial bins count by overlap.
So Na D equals 4.67 AA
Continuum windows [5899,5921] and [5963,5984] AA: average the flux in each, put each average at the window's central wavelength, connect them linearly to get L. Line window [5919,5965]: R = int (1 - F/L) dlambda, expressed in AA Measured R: -3.1 AA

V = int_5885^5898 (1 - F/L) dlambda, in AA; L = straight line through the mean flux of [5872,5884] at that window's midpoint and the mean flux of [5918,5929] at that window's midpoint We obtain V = 2.3 AA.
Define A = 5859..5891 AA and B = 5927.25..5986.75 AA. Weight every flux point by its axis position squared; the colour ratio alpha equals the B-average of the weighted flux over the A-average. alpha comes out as 1.08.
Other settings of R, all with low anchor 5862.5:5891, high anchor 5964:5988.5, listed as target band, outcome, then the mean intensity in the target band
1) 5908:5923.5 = 1.2 AA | 46.5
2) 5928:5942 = -0.4 AA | 52.1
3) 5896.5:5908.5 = 0.9 AA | 46.3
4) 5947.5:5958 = -0.3 AA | 52.5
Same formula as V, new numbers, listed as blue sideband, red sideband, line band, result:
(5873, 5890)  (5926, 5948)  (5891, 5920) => 2.6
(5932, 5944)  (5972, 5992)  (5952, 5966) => -0.5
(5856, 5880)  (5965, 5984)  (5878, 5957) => 5.8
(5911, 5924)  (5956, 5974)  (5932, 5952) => -1.1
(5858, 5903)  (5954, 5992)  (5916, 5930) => 0.1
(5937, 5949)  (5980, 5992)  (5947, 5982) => -0.7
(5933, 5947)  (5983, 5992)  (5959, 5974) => -0.6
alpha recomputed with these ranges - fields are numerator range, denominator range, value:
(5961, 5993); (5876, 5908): 1.18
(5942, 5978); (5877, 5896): 1.21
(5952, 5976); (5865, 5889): 1.10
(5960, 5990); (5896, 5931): 1.12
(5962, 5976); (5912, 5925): 1.14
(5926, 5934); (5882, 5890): 1.21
